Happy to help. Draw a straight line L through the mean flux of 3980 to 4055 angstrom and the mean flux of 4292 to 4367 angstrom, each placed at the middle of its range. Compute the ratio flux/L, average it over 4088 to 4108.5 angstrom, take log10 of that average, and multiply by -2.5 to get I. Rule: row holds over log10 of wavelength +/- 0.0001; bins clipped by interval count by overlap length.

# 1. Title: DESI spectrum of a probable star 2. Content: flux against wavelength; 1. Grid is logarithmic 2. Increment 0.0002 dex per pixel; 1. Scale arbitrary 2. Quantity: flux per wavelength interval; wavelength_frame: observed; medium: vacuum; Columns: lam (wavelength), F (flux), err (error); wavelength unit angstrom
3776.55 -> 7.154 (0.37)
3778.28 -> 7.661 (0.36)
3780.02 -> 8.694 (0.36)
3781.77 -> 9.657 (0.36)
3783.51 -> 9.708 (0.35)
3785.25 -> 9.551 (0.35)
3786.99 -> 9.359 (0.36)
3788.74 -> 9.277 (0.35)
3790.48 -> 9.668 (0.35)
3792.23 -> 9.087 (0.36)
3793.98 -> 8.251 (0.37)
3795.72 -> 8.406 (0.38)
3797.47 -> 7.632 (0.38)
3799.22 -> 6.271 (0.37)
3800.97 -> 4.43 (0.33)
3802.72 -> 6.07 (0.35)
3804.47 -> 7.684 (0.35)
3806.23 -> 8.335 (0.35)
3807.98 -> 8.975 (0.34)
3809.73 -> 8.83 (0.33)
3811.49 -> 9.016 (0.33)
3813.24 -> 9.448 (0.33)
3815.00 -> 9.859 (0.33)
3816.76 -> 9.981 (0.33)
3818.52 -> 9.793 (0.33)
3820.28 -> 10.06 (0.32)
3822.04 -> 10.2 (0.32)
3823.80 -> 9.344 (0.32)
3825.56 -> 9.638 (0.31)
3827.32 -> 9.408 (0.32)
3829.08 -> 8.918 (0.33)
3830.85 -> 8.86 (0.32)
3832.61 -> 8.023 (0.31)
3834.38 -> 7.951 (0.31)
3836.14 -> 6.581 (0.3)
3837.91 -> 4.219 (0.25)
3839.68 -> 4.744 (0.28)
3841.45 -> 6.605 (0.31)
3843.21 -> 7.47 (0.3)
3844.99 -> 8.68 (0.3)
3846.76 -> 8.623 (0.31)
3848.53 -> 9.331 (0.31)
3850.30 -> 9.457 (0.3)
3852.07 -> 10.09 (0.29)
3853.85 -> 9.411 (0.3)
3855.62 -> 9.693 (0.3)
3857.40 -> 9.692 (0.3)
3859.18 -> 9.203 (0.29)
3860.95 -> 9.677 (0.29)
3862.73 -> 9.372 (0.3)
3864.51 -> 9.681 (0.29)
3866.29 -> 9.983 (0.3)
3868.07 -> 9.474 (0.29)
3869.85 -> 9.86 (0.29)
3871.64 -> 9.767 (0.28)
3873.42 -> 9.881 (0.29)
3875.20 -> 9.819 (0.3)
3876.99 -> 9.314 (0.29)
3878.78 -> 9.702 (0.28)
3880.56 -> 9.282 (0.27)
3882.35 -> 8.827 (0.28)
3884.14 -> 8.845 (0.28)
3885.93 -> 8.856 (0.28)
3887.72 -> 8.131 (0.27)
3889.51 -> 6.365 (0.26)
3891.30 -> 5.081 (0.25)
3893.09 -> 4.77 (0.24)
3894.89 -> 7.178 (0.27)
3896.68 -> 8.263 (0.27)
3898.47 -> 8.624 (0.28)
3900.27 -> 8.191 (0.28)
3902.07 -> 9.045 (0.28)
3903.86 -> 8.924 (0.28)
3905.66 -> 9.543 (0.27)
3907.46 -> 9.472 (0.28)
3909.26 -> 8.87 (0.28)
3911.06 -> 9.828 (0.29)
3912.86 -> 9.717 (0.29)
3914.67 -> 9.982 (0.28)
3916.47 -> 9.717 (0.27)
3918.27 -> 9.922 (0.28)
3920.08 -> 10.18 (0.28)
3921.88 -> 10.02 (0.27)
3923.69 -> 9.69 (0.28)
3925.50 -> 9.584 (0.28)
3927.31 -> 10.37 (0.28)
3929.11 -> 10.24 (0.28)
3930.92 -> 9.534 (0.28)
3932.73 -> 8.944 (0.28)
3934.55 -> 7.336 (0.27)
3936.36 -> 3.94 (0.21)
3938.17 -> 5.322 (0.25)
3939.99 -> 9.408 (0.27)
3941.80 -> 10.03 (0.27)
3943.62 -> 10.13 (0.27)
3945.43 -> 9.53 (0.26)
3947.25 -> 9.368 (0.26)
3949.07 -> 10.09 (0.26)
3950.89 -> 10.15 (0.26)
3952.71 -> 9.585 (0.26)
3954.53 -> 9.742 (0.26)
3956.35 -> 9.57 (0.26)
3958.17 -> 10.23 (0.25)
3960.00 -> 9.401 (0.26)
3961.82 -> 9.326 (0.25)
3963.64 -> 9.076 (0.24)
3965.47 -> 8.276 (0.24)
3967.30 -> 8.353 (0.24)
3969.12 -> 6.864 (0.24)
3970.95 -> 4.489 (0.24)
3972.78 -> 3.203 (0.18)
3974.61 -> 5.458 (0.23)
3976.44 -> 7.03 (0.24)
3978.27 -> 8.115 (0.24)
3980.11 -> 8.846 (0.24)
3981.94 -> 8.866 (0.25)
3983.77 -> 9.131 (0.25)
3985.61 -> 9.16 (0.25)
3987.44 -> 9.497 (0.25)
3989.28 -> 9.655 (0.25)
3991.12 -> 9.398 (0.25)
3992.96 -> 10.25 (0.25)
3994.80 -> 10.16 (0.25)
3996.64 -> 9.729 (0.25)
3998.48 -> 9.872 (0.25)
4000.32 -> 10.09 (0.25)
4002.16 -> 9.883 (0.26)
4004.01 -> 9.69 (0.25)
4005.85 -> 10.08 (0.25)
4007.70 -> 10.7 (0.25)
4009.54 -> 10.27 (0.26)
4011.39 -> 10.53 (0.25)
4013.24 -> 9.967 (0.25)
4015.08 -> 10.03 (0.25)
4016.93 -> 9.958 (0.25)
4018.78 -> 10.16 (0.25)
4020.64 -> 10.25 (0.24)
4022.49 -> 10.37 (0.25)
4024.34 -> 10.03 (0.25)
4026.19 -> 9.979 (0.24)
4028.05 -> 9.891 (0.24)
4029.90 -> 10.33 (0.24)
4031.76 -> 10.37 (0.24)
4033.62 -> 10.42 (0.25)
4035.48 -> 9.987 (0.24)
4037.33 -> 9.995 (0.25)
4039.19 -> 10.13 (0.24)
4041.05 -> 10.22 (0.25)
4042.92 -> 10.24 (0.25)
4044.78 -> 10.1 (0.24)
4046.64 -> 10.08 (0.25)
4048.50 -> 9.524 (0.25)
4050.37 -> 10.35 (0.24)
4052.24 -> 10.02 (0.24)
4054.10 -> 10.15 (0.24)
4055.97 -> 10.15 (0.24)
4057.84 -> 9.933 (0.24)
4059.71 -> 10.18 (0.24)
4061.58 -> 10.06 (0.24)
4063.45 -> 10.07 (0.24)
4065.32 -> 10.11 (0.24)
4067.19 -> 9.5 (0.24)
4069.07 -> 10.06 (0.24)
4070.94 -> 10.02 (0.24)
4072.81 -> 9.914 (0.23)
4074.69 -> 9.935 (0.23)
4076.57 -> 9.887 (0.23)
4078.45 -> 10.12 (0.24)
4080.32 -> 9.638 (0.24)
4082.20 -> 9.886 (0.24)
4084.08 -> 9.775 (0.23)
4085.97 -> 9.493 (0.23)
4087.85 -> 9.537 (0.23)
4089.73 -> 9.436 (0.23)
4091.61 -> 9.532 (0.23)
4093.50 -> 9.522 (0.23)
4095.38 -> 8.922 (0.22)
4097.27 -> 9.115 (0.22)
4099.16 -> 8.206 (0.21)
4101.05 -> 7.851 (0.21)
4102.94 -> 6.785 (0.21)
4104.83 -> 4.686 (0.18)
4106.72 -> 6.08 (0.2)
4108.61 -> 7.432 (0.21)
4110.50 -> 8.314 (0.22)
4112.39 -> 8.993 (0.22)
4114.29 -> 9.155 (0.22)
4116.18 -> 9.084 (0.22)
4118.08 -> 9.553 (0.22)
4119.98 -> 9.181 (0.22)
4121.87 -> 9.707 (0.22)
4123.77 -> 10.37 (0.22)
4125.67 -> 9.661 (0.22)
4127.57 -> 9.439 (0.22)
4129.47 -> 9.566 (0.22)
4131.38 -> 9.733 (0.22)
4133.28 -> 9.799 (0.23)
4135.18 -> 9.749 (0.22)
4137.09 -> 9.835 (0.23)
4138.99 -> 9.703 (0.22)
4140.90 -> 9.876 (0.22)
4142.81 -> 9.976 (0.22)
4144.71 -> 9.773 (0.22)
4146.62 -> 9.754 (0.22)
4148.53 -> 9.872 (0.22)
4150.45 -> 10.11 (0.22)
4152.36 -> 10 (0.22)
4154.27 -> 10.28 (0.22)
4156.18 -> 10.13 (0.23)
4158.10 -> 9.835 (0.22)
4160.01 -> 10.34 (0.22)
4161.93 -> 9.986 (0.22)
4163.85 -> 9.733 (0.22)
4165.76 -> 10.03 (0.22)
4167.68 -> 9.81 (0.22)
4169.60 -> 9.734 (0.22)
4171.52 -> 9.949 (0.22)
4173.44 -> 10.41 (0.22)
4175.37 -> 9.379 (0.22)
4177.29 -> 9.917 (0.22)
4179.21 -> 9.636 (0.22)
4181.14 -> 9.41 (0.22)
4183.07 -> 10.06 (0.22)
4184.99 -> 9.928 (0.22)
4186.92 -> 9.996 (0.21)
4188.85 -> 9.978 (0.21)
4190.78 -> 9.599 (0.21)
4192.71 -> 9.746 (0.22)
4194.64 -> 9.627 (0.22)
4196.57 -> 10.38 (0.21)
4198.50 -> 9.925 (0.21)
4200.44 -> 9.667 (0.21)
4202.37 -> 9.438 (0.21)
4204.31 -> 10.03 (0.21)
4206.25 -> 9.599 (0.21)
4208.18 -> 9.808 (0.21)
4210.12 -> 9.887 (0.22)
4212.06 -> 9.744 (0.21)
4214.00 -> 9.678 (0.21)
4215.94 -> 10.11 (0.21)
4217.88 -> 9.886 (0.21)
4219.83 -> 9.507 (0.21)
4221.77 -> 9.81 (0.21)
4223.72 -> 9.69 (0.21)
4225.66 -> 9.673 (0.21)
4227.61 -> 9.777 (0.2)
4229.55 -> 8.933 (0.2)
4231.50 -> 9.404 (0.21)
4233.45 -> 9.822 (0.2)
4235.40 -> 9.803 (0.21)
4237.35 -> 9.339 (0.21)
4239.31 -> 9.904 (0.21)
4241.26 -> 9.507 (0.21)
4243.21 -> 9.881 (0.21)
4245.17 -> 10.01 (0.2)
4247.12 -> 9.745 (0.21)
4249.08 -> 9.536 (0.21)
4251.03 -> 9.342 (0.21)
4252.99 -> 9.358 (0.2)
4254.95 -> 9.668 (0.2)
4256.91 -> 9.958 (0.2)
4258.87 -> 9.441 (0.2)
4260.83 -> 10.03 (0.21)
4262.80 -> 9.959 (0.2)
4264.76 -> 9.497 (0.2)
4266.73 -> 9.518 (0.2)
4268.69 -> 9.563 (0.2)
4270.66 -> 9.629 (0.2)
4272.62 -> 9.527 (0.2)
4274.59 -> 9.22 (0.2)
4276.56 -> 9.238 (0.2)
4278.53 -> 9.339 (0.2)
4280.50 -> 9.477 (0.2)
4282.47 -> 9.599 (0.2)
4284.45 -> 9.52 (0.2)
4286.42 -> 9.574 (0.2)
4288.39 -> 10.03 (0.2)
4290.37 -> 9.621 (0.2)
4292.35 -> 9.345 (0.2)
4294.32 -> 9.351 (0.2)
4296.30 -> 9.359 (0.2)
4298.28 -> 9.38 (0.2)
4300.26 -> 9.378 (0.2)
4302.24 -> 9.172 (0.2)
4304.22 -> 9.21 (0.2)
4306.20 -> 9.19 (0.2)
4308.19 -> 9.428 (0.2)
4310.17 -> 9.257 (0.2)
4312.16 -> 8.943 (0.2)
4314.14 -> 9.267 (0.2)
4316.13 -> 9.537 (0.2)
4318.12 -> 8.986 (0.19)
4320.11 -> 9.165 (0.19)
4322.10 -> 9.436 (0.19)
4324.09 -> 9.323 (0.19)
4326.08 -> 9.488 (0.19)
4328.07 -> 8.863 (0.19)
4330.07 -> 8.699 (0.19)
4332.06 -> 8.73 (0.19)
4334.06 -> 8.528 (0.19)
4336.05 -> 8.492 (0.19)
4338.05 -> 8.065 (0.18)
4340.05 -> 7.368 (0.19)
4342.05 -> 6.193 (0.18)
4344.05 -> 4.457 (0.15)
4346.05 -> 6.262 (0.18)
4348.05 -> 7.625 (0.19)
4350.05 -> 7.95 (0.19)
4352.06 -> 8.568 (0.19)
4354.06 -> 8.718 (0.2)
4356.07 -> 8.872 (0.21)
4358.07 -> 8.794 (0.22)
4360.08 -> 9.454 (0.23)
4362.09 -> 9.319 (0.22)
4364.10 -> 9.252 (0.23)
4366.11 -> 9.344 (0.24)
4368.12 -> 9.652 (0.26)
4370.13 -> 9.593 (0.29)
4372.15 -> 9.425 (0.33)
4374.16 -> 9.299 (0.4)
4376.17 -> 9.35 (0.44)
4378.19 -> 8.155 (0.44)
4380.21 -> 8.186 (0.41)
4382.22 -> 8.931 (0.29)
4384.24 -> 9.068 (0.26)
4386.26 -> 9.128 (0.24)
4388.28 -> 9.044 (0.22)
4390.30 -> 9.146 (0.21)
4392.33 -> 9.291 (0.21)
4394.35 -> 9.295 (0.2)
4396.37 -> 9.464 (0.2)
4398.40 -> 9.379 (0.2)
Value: 0.20 mag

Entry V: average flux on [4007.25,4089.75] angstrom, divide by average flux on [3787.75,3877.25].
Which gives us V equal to 1.2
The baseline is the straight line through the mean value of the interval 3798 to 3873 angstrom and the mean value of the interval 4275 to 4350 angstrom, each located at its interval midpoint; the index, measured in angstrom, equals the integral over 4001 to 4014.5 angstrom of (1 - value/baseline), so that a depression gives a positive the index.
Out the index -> -2.2 angstrom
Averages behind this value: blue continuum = 8.64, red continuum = 8.82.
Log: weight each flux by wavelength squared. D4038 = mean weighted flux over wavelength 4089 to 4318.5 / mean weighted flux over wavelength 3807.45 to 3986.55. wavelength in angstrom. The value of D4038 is 1.27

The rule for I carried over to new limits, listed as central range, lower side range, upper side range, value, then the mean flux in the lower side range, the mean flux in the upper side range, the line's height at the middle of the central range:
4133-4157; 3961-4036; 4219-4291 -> -0.05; 9.21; 9.61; 9.44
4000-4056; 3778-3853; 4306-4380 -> -0.18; 8.47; 8.67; 8.55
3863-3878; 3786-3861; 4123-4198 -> -0.12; 8.51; 9.87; 8.7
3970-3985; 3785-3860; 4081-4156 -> 0.27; 8.51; 9.19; 8.86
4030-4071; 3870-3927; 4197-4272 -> -0.09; 8.91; 9.69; 9.26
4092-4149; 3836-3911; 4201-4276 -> 0.04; 8.57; 9.66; 9.31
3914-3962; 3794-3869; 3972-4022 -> -0.03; 8.55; 9.29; 9.03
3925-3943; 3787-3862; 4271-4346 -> 0.02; 8.51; 8.93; 8.61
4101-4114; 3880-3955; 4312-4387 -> 0.21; 8.82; 8.64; 8.74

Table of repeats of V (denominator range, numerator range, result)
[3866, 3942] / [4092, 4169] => 1.05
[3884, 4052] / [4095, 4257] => 1.04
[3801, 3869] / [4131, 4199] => 1.14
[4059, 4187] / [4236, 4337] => 0.99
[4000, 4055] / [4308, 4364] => 0.84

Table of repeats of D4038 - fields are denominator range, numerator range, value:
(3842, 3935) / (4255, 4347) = 1.22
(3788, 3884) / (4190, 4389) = 1.32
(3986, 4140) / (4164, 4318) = 1.09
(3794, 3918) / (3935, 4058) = 1.16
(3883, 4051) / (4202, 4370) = 1.17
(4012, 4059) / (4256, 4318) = 1.06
